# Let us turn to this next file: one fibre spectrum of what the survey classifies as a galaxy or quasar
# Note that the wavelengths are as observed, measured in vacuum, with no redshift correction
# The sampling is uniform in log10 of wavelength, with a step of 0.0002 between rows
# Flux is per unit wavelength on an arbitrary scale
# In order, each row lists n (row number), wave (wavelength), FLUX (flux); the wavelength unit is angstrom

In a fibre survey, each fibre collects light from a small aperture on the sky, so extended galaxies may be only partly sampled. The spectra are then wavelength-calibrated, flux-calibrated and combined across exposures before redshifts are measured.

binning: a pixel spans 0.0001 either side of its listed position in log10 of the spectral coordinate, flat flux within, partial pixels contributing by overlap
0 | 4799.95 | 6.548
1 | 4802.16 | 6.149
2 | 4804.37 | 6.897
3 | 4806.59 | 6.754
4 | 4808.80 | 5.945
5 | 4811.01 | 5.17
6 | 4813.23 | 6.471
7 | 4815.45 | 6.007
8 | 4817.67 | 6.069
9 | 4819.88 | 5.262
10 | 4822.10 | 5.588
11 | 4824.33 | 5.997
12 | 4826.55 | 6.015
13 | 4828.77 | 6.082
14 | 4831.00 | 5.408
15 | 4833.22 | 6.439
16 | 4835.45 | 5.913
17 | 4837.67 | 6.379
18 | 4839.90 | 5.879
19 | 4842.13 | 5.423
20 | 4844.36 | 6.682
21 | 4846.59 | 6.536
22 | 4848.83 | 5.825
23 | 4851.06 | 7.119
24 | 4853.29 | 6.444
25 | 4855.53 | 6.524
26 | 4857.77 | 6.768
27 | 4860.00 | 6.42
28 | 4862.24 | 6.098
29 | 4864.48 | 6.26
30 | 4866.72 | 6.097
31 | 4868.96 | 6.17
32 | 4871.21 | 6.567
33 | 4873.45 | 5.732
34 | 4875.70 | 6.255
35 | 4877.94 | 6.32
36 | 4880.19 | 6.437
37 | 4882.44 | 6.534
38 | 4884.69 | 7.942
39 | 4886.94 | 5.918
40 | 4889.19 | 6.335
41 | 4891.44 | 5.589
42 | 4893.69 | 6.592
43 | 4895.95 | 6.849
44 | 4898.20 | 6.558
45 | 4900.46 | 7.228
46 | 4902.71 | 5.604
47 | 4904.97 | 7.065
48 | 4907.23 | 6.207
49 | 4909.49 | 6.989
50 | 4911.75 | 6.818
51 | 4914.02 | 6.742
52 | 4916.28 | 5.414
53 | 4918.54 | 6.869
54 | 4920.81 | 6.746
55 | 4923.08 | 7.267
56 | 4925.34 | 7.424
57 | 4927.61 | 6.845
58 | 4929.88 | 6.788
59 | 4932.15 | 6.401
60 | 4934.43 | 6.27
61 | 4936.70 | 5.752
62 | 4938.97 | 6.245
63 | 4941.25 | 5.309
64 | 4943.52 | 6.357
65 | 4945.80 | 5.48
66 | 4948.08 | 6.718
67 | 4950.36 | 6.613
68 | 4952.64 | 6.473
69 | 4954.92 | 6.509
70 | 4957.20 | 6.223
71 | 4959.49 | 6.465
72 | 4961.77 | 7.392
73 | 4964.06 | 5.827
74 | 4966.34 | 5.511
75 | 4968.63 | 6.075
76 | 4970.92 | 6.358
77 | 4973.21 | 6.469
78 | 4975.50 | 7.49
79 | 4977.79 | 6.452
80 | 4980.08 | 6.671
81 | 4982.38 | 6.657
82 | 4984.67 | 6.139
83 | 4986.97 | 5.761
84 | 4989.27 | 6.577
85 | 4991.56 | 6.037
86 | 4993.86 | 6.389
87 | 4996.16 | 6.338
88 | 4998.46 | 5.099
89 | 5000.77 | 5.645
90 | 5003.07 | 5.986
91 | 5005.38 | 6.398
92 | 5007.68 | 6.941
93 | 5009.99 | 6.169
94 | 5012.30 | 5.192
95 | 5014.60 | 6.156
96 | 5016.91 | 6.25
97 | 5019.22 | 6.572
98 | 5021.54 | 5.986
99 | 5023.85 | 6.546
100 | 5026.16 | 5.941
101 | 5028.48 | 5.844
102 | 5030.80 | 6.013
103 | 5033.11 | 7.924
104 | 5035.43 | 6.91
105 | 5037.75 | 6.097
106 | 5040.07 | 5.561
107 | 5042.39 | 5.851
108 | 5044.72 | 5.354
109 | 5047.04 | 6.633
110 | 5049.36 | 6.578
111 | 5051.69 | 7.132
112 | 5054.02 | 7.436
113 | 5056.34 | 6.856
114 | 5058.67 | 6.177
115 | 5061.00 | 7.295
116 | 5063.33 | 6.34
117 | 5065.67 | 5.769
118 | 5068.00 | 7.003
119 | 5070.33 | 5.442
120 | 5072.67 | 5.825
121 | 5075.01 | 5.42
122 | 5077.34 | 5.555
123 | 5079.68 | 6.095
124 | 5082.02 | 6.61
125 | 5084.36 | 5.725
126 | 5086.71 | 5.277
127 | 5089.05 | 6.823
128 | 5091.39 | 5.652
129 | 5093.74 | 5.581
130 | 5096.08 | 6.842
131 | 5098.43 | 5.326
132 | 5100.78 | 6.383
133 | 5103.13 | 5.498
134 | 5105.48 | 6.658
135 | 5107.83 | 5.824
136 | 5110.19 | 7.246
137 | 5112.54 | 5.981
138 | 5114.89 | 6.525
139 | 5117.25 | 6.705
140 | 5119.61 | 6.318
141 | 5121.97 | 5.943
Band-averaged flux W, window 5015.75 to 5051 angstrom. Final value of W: 6.28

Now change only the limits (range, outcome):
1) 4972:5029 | 6.23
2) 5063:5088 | 5.9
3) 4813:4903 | 6.26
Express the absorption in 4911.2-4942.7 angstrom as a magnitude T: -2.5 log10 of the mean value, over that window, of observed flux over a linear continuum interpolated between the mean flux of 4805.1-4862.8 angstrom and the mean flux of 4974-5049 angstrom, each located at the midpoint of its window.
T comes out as -0.05 mag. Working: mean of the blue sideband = 6.13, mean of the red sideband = 6.24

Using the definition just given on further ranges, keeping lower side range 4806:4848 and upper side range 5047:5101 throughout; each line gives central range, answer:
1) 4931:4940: -0.01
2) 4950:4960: -0.06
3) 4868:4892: -0.06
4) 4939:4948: 0.04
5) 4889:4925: -0.09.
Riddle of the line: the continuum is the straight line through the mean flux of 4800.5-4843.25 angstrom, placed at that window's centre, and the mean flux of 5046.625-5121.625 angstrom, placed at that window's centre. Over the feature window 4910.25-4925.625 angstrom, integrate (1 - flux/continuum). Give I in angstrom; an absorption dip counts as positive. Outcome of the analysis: -1.6 angstrom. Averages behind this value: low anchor 6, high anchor 6.26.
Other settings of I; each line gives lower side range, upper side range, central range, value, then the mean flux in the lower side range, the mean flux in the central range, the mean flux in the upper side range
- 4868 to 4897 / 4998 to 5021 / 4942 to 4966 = -0.6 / 6.4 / 6.36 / 6.07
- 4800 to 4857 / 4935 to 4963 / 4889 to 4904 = -0.4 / 6.13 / 6.41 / 6.29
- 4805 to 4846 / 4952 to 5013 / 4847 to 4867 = -1.2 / 5.99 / 6.41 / 6.27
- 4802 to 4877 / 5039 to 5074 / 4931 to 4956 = 0.2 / 6.16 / 6.19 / 6.35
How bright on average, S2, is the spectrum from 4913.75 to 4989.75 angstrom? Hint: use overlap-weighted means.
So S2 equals 6.41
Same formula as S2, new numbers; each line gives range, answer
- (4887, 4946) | 6.46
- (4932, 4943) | 5.98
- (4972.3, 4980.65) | 6.79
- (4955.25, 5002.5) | 6.28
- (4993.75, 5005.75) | 5.91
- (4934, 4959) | 6.18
